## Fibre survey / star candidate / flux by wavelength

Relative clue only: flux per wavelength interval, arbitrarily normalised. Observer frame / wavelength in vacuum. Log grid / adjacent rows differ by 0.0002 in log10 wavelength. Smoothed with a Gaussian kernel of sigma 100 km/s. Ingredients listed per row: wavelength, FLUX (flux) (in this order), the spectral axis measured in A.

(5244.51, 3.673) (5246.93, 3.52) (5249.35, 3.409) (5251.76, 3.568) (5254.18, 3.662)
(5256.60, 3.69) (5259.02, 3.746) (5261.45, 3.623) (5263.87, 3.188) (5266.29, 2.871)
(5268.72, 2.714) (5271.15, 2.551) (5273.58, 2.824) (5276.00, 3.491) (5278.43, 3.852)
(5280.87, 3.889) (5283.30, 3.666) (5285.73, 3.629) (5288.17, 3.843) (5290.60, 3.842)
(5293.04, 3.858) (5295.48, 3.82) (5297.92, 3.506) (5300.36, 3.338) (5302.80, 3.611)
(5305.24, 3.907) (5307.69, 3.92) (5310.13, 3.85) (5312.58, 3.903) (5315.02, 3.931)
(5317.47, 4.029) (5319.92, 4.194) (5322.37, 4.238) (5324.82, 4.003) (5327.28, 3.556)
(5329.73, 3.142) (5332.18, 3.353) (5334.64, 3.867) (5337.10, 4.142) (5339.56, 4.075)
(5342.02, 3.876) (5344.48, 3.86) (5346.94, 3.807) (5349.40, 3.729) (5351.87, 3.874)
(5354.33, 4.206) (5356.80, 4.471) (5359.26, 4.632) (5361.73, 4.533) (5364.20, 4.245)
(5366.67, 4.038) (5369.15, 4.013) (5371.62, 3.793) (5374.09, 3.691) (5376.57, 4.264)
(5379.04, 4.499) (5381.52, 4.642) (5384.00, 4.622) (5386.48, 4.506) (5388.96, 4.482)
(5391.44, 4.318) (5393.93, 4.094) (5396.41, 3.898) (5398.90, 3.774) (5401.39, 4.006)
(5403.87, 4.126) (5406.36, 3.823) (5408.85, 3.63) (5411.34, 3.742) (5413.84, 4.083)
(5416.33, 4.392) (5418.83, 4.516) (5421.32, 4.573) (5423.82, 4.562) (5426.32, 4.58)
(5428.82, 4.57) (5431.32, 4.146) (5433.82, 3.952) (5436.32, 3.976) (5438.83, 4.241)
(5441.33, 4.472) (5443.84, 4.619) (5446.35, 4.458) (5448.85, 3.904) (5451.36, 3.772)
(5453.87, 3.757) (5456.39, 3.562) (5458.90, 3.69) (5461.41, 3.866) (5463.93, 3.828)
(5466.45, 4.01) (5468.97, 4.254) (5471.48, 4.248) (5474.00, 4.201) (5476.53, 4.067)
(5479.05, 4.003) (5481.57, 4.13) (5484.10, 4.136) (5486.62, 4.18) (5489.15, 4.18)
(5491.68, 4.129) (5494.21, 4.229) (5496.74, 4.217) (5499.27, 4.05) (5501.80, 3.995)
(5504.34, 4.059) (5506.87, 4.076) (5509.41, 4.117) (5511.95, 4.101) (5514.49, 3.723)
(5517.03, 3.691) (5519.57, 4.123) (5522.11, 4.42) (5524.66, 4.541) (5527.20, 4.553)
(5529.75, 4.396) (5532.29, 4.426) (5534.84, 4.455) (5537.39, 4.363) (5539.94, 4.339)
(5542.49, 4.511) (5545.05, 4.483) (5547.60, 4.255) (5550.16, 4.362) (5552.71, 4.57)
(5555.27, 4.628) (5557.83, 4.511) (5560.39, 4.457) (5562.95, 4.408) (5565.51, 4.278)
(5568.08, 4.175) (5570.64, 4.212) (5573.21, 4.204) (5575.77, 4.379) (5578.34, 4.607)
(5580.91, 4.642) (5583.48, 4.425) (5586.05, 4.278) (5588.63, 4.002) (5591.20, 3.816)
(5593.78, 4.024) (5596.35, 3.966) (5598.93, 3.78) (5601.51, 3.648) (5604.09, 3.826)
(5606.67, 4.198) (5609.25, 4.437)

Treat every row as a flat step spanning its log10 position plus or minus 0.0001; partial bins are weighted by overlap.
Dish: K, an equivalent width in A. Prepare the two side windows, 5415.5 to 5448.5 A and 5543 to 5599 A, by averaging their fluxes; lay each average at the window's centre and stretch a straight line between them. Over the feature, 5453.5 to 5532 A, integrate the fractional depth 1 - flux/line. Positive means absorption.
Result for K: 4.6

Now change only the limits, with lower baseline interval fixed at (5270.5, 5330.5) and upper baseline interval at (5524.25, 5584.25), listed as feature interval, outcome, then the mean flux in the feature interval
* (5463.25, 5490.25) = 0.6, 4.12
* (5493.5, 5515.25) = 1.1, 4.07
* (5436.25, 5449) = -0.7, 4.34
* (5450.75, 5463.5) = 1.3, 3.73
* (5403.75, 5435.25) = -1.3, 4.21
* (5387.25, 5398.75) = -0.6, 4.17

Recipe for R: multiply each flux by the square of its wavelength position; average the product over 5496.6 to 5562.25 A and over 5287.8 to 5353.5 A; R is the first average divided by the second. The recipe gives 1.2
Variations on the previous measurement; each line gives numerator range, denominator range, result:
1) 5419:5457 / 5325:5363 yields 1.11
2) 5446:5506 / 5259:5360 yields 1.15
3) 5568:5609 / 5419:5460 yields 1.04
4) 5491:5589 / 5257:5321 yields 1.31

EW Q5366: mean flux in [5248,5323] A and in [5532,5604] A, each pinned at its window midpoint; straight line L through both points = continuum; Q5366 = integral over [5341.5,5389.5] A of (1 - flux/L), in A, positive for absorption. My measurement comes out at -4.9 A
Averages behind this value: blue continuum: 3.61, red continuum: 4.28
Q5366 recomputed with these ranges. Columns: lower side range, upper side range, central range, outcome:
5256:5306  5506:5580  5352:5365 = -2.2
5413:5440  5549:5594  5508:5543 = 0.6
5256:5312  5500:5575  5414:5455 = -3.0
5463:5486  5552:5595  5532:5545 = -0.5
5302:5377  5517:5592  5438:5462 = 0.8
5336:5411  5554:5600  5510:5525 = 0.5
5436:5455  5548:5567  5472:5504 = 1.1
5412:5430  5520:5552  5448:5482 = 3.7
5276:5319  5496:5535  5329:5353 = 0.5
